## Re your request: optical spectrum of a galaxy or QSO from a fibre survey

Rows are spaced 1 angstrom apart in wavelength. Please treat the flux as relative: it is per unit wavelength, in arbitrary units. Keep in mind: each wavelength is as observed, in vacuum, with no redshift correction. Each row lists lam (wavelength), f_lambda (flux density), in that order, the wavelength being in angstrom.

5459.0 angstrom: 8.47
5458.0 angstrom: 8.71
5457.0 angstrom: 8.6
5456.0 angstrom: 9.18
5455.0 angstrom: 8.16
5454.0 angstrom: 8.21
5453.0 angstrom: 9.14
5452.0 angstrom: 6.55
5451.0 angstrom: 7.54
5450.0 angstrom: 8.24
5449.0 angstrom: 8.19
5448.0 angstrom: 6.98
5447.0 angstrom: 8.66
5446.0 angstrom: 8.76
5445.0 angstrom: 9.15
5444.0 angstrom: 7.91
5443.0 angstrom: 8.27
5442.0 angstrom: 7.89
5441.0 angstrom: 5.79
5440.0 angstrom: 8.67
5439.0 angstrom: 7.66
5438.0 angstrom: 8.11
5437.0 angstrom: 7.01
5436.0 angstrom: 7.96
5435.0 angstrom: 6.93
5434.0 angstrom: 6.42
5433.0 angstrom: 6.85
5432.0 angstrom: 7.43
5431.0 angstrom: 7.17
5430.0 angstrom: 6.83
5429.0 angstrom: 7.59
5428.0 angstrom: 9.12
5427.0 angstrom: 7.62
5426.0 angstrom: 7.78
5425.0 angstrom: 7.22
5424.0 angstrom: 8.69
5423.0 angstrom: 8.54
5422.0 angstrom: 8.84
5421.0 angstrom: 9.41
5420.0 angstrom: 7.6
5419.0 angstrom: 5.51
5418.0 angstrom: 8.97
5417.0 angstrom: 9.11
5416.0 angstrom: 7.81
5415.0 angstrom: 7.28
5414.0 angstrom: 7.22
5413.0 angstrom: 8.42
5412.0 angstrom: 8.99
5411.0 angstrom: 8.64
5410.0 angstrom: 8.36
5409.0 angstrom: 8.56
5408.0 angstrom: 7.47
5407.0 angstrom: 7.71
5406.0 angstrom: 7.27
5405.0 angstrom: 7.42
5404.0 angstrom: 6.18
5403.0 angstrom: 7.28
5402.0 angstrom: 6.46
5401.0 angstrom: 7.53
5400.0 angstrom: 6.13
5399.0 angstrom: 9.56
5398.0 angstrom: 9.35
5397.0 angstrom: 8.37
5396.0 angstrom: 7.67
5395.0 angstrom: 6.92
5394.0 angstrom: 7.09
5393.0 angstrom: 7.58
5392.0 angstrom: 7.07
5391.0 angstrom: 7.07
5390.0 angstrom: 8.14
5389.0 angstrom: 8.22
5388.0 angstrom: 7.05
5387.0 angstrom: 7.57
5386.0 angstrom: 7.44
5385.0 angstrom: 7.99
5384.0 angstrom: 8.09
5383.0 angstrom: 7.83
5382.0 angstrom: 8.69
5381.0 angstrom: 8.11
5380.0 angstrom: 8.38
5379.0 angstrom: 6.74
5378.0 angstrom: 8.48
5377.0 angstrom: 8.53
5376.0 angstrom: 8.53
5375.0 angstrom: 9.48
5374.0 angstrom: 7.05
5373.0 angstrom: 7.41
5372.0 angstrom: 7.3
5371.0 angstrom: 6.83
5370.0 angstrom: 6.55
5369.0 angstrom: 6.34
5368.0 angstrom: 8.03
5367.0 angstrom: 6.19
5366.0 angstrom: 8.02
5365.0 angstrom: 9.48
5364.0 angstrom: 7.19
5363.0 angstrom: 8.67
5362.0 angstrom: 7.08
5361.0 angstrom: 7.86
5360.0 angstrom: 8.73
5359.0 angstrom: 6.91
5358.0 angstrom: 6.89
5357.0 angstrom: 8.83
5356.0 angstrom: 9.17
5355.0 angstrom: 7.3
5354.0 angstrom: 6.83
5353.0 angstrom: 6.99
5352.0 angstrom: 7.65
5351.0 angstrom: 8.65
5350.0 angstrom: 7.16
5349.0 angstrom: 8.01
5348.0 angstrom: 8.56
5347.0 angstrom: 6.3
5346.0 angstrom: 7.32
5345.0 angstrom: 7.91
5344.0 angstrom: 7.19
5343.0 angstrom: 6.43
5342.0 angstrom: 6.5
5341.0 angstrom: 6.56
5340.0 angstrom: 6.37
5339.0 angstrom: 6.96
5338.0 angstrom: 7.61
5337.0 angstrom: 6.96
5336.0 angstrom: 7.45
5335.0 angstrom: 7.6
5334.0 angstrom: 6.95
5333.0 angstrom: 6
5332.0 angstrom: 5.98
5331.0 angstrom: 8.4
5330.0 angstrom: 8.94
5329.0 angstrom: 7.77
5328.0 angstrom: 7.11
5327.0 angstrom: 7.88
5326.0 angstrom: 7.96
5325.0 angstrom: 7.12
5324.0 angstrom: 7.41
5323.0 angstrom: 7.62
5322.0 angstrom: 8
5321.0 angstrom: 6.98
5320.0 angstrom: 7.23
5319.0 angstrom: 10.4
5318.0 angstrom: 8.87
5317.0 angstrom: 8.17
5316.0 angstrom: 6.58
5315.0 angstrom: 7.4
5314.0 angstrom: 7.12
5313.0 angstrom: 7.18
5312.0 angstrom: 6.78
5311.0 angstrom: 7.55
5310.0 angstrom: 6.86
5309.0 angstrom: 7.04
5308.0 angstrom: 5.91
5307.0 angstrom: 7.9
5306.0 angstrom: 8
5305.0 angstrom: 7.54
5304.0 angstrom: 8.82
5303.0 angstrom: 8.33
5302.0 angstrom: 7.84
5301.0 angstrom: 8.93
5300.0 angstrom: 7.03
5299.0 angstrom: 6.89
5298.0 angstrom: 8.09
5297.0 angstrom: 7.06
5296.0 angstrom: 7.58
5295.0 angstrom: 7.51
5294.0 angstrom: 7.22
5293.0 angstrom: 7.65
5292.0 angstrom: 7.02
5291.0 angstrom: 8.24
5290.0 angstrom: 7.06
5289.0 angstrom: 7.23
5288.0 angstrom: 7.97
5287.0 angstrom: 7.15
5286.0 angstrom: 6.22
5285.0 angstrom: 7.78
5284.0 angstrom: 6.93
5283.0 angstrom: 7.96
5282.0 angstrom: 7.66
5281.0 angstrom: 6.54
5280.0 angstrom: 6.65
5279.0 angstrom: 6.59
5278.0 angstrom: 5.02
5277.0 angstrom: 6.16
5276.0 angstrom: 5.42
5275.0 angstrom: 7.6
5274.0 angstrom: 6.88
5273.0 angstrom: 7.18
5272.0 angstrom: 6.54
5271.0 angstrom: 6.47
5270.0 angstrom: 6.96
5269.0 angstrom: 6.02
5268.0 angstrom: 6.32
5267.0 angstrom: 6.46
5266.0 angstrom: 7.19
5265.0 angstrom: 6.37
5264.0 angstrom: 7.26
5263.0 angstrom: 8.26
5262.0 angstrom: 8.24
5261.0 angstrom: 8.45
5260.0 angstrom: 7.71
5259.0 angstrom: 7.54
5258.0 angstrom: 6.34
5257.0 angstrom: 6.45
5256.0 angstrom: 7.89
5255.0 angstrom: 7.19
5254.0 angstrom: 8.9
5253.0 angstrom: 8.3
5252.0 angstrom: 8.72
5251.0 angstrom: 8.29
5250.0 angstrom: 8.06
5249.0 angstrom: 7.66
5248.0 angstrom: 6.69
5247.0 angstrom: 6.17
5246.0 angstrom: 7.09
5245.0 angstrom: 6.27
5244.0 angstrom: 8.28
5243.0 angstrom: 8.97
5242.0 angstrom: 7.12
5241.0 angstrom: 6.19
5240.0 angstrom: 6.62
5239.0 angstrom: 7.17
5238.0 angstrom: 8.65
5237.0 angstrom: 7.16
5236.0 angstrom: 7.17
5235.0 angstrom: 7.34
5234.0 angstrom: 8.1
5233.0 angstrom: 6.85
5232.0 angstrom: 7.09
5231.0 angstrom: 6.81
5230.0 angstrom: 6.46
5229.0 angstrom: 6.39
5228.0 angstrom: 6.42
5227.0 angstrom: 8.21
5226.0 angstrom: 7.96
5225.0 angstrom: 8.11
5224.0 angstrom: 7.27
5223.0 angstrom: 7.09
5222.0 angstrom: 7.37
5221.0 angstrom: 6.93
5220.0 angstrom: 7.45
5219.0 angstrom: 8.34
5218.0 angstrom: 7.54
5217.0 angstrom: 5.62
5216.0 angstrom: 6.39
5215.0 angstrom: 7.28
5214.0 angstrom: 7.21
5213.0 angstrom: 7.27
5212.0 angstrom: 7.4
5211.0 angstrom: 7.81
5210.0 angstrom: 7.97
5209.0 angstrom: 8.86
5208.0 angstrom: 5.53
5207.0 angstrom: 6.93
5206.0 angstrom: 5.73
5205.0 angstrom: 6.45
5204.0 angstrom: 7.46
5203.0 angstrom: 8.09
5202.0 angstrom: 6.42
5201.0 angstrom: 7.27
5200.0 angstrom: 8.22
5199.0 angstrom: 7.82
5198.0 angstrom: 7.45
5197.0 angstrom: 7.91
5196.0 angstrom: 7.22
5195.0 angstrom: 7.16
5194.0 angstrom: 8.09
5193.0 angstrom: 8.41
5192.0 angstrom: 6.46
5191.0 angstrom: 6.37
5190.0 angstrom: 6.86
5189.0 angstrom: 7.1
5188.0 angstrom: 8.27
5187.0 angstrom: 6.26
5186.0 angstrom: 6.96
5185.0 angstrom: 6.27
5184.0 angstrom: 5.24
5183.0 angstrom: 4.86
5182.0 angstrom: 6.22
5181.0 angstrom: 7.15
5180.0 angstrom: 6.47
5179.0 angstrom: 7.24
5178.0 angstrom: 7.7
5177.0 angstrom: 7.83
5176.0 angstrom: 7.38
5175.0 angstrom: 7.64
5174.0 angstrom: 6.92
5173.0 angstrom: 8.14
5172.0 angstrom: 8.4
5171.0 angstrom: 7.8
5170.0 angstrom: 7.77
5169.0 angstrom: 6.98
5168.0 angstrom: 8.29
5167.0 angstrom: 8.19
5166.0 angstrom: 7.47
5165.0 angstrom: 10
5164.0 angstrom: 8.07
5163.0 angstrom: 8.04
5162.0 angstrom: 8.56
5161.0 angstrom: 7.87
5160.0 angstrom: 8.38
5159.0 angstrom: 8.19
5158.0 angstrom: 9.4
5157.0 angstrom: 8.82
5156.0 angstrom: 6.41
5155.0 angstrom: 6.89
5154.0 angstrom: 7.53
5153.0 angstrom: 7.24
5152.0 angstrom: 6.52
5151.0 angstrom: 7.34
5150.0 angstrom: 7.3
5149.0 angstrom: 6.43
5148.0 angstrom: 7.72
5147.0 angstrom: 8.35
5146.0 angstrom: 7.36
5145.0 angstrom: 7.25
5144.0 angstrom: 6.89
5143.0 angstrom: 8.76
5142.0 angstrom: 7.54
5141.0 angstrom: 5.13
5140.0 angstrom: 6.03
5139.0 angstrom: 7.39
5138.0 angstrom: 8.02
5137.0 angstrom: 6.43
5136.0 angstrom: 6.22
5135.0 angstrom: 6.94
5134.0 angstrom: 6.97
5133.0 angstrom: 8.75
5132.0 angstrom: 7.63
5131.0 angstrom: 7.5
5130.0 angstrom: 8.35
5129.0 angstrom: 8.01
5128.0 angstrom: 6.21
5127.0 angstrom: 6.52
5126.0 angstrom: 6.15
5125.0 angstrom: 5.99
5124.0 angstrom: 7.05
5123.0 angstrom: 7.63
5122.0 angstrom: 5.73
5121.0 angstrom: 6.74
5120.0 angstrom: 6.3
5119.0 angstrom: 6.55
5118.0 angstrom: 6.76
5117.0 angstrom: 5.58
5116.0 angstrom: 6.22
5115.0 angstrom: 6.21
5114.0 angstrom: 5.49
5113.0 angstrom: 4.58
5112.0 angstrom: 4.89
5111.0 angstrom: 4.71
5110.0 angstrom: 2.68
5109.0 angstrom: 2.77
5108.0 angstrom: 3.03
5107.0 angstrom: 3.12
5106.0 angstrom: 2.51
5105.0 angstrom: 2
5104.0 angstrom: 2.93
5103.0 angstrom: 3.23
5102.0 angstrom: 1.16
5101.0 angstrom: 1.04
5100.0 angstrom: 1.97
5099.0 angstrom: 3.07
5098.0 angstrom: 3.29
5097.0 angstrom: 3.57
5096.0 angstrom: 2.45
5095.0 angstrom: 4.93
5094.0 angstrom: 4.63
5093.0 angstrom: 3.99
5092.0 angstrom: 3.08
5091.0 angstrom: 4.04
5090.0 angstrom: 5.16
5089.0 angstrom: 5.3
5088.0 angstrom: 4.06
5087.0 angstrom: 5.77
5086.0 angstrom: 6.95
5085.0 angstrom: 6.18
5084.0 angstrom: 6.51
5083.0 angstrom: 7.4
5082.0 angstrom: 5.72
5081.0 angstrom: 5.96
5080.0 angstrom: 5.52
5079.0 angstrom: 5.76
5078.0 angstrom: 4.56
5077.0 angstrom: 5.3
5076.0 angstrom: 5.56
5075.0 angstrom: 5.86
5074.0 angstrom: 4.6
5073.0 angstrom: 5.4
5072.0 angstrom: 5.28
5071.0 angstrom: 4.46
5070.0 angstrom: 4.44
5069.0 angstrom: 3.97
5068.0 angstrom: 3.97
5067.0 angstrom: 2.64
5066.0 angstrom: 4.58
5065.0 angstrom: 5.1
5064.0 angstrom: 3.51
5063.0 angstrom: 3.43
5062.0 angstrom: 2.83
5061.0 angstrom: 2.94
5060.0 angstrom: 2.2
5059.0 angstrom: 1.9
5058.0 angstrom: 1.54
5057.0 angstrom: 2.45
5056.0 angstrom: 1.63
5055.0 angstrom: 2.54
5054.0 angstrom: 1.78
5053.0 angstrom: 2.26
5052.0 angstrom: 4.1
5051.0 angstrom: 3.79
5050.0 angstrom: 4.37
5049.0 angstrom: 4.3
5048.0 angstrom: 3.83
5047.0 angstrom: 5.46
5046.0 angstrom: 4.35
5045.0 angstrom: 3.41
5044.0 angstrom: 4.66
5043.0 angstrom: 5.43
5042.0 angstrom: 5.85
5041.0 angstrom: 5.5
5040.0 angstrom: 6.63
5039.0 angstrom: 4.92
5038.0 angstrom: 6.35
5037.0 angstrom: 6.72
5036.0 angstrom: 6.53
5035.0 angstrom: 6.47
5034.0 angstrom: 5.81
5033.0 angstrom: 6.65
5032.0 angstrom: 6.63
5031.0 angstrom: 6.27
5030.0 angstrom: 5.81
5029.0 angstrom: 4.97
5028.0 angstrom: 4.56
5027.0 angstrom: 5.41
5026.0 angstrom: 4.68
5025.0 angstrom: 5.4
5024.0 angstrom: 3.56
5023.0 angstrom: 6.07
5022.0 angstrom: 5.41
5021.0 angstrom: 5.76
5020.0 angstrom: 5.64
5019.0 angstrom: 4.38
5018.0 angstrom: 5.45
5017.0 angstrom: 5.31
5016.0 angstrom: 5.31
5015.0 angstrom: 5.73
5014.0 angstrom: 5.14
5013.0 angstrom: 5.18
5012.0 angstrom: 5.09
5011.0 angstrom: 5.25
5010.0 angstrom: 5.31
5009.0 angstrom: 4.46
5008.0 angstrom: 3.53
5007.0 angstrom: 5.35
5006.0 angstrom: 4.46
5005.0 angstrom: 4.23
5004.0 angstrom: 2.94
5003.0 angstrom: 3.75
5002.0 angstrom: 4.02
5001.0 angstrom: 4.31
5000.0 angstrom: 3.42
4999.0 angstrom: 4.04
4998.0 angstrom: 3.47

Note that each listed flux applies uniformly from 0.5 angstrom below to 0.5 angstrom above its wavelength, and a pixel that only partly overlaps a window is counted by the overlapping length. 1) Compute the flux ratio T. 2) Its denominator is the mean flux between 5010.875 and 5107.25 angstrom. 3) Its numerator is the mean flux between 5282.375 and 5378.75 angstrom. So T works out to 1.67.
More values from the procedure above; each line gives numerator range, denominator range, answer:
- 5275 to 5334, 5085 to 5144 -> 1.39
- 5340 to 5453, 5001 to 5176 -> 1.41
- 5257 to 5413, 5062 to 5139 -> 1.47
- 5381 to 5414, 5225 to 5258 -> 1.05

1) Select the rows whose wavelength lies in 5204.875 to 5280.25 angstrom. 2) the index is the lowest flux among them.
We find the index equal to 5.02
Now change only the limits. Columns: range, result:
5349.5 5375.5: 6.19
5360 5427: 5.51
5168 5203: 4.86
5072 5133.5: 1.04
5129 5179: 5.13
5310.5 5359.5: 5.98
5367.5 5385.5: 6.34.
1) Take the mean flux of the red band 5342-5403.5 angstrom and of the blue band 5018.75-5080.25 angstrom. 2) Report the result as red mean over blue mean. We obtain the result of 1.7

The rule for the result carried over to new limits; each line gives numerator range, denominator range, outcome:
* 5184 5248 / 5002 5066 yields 1.57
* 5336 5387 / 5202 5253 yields 1.04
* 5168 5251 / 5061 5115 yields 1.70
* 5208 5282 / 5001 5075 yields 1.57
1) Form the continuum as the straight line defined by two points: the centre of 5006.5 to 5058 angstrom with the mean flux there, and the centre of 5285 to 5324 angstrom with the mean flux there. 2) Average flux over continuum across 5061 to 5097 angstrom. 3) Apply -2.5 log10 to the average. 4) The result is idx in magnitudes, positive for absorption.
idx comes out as 0.12 mag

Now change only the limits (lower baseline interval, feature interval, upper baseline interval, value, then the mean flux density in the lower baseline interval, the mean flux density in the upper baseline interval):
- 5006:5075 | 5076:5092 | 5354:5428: -0.11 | 4.63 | 7.81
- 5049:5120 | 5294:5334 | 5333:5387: -0.09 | 4.13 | 7.57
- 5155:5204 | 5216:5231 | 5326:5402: 0.05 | 7.49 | 7.59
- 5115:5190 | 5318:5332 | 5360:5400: -0.03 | 7.24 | 7.78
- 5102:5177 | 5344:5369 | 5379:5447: -0.02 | 6.68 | 7.79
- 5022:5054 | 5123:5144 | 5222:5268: -0.15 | 5.14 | 7.39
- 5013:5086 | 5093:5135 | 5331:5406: 0.08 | 4.8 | 7.53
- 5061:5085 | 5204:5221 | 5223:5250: -0.03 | 4.87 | 7.25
